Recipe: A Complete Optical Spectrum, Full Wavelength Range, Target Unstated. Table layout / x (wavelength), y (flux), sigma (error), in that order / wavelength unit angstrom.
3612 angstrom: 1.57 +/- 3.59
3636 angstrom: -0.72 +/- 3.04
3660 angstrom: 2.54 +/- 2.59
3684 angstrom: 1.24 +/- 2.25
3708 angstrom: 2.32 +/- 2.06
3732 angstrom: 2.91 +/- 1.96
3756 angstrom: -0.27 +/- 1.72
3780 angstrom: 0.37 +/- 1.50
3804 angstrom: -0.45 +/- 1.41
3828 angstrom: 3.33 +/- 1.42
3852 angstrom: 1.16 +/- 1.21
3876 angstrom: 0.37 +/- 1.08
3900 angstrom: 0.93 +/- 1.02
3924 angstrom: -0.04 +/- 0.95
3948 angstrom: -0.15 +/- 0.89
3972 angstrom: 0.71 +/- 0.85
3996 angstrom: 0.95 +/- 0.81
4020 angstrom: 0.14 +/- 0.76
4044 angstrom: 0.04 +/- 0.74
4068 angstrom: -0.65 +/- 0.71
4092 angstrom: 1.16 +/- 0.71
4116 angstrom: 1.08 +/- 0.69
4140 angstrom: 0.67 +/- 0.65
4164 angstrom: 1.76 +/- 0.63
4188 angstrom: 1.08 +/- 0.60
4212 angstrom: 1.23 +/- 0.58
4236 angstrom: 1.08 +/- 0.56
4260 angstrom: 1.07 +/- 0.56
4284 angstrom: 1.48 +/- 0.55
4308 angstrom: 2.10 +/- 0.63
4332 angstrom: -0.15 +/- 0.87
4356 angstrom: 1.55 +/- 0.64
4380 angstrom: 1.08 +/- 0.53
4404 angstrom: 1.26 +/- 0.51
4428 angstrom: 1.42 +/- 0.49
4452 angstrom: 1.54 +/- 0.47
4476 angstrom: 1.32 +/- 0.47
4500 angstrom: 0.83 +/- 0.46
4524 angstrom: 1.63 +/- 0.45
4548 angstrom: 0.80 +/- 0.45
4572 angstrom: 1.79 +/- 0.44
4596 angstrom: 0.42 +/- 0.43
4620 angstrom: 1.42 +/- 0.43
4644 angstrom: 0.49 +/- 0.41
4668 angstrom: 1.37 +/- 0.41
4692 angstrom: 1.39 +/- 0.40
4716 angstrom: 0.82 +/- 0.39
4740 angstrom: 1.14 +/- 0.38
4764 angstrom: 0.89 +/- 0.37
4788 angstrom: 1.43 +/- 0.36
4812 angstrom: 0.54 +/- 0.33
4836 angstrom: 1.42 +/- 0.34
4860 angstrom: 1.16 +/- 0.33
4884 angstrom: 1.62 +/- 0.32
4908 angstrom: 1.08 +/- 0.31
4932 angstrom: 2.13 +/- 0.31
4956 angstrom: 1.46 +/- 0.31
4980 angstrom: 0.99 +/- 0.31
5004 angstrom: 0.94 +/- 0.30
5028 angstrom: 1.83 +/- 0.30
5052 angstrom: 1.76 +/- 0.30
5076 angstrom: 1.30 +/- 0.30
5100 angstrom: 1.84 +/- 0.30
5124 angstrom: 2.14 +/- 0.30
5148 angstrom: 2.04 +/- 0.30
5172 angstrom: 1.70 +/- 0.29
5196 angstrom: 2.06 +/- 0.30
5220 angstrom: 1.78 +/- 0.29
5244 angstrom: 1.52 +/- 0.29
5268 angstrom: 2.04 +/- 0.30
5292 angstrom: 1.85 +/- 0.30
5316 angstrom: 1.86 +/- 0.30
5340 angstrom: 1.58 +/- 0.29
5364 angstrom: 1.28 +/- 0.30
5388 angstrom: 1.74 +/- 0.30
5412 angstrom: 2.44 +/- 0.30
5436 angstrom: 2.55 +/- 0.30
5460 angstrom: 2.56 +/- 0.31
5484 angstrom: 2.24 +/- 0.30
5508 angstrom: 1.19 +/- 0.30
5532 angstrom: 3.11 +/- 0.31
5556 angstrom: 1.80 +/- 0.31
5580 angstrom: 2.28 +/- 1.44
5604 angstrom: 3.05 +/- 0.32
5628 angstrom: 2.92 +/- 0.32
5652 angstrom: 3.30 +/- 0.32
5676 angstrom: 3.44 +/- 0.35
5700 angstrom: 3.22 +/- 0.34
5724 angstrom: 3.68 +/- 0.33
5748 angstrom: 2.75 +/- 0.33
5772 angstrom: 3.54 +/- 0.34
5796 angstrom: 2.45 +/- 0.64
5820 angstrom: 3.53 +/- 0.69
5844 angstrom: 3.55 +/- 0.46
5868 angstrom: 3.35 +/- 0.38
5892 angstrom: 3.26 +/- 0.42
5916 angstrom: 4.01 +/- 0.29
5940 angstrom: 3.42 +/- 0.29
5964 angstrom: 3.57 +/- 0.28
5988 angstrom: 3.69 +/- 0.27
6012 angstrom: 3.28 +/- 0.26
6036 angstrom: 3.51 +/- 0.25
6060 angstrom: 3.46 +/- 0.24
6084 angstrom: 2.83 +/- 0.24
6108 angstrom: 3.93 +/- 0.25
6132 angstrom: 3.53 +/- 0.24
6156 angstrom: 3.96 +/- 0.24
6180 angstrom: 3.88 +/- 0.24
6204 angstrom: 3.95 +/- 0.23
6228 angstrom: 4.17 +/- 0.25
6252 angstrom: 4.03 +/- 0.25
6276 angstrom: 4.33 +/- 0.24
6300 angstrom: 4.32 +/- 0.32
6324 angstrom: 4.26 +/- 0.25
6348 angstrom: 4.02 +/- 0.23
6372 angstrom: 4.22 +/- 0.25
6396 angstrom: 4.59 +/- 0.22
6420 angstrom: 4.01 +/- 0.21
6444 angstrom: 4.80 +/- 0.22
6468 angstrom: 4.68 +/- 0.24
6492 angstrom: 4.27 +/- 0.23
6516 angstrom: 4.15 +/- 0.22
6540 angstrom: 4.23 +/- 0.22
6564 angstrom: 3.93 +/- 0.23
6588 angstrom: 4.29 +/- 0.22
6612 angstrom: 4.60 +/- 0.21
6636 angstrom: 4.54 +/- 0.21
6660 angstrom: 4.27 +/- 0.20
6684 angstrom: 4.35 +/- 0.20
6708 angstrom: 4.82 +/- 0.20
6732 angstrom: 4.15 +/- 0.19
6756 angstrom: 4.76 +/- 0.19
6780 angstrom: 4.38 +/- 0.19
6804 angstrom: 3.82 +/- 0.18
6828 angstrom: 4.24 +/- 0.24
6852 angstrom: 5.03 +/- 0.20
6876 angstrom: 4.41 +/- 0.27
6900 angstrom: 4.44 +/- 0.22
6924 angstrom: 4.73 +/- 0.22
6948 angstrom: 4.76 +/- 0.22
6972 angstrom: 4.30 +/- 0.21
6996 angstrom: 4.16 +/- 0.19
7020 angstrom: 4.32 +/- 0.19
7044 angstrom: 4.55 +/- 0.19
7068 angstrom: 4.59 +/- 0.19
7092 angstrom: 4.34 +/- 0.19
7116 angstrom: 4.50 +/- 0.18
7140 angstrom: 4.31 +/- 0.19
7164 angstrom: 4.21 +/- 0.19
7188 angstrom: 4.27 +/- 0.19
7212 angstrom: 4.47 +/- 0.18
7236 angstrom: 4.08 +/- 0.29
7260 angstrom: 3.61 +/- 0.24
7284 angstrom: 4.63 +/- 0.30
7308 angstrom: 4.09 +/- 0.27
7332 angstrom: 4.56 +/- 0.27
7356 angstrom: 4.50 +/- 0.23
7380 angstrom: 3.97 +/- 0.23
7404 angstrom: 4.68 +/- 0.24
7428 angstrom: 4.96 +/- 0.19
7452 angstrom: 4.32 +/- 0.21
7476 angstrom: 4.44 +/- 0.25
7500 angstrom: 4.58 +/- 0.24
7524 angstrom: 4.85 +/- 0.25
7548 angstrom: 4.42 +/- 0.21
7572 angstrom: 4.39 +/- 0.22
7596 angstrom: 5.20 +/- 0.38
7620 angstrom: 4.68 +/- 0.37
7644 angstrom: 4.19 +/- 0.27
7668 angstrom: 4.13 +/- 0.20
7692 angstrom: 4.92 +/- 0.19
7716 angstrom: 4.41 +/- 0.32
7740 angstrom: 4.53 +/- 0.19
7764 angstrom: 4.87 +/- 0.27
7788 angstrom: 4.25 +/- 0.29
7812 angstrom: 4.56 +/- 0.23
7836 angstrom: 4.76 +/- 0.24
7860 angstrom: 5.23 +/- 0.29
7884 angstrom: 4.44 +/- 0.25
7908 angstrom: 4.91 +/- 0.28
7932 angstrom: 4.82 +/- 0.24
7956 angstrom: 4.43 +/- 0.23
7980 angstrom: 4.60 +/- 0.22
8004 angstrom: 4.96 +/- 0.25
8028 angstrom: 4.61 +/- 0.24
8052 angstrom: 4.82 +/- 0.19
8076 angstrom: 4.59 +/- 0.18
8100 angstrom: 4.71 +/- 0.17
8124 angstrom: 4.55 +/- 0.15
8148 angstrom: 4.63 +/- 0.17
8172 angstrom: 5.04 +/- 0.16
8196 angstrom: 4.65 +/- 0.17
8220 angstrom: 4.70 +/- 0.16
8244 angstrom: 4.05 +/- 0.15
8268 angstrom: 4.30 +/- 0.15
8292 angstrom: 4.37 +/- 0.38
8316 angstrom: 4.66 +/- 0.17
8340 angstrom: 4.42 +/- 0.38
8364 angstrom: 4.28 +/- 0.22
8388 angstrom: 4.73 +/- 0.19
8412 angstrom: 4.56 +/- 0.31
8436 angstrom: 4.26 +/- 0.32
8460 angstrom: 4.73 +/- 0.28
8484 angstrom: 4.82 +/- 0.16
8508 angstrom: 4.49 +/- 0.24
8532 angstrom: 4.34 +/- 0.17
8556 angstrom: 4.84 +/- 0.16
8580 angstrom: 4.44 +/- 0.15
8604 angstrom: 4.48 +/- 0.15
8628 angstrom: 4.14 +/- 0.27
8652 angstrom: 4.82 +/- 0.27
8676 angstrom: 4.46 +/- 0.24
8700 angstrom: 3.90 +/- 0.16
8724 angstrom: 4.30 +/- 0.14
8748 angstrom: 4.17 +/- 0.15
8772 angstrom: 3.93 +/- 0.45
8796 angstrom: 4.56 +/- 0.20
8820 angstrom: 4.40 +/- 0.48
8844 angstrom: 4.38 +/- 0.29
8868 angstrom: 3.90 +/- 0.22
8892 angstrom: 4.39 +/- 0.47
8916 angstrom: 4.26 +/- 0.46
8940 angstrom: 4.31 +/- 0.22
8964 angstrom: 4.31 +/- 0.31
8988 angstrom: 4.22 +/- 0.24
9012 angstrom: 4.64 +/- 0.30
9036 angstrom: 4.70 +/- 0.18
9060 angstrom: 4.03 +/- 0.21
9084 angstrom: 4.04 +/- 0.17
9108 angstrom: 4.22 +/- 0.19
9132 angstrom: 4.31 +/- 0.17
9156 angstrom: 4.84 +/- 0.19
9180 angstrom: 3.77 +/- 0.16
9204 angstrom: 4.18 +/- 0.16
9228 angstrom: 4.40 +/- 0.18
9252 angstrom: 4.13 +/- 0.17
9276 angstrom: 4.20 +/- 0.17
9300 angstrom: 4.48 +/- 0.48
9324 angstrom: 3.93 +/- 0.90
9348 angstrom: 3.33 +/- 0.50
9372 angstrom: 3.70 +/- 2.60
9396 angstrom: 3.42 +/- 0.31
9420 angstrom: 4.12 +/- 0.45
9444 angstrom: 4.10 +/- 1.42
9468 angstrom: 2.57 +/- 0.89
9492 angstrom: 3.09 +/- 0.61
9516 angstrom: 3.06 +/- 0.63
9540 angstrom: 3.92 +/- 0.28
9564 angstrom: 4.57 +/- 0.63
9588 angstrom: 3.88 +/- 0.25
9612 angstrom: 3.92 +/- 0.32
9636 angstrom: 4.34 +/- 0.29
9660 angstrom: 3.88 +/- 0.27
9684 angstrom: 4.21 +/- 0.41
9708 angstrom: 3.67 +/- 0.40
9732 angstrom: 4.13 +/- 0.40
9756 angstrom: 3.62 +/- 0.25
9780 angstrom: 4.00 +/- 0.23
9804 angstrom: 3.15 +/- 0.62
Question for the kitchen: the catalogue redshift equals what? 0.399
